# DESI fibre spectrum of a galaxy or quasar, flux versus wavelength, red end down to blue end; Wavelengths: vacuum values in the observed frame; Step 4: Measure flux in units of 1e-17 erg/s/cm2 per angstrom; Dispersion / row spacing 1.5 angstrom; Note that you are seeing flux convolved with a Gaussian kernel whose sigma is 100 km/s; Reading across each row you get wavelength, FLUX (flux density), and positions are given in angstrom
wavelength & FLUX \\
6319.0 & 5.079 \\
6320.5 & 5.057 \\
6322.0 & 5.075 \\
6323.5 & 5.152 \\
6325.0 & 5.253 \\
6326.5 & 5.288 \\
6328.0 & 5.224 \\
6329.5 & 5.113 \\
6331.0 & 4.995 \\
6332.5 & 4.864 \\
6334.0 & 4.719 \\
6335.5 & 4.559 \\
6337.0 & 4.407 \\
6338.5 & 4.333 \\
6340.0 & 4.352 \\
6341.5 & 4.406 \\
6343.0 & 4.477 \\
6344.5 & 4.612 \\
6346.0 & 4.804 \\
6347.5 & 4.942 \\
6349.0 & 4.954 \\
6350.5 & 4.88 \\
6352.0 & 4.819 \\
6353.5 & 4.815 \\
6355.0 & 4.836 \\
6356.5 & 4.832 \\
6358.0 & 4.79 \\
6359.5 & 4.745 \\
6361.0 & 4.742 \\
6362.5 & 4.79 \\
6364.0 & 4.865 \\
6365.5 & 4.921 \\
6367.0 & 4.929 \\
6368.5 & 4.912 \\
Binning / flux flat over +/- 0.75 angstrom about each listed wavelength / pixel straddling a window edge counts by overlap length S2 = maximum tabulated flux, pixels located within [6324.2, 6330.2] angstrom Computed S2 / 5.288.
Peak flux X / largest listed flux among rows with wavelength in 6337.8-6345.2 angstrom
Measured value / 4.612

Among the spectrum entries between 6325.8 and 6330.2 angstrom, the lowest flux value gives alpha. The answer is 5.113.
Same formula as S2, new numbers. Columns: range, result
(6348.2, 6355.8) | 4.954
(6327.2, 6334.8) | 5.224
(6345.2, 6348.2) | 4.942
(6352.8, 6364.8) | 4.865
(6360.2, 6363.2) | 4.79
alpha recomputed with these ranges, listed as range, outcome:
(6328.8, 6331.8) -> 4.995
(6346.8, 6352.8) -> 4.819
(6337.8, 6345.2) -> 4.333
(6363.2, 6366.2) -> 4.865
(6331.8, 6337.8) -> 4.407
